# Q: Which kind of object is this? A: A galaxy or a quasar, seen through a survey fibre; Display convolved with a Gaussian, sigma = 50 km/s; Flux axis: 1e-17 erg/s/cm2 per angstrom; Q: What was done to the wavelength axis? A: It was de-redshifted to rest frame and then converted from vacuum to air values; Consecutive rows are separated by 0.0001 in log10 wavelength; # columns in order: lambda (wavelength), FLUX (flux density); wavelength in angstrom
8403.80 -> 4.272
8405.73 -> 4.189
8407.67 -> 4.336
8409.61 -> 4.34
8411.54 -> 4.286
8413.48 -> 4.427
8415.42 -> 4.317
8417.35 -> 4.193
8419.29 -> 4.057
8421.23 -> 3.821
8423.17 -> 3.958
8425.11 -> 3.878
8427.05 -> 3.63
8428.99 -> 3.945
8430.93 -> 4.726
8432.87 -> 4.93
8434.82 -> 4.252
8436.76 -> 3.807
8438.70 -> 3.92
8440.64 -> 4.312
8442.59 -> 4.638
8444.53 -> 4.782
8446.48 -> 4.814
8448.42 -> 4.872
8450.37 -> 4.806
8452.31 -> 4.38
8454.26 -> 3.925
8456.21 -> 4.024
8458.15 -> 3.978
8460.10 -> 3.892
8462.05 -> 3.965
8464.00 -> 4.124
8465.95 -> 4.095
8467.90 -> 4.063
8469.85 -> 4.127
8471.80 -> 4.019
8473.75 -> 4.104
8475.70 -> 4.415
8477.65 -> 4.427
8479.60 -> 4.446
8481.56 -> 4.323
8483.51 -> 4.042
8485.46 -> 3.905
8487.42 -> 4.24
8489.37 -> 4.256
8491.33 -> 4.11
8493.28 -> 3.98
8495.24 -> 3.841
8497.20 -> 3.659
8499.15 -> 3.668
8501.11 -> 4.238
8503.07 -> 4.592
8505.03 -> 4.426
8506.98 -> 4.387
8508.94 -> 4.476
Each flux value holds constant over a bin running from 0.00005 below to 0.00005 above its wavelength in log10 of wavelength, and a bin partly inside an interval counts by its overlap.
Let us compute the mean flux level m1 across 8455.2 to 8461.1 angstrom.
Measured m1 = 3.96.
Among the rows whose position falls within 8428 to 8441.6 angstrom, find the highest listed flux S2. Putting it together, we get 4.93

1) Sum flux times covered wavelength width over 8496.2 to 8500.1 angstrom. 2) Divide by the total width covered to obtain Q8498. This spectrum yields 3.67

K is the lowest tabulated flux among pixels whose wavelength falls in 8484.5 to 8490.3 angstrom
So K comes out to 3.905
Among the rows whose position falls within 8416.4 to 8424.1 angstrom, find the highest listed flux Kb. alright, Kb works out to 4.193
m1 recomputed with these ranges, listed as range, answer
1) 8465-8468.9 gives 4.08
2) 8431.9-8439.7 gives 4.23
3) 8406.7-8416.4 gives 4.34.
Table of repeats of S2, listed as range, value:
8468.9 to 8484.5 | 4.446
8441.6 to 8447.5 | 4.814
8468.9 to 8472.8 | 4.127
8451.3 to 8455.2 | 4.38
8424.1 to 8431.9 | 4.726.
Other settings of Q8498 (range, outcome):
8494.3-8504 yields 4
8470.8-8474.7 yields 4.06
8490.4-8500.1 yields 3.85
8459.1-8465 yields 3.99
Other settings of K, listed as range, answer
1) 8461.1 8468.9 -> 3.965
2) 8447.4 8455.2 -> 3.925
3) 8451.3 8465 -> 3.892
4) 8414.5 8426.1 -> 3.821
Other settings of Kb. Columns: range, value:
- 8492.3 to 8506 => 4.592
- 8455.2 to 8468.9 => 4.124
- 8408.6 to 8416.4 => 4.427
